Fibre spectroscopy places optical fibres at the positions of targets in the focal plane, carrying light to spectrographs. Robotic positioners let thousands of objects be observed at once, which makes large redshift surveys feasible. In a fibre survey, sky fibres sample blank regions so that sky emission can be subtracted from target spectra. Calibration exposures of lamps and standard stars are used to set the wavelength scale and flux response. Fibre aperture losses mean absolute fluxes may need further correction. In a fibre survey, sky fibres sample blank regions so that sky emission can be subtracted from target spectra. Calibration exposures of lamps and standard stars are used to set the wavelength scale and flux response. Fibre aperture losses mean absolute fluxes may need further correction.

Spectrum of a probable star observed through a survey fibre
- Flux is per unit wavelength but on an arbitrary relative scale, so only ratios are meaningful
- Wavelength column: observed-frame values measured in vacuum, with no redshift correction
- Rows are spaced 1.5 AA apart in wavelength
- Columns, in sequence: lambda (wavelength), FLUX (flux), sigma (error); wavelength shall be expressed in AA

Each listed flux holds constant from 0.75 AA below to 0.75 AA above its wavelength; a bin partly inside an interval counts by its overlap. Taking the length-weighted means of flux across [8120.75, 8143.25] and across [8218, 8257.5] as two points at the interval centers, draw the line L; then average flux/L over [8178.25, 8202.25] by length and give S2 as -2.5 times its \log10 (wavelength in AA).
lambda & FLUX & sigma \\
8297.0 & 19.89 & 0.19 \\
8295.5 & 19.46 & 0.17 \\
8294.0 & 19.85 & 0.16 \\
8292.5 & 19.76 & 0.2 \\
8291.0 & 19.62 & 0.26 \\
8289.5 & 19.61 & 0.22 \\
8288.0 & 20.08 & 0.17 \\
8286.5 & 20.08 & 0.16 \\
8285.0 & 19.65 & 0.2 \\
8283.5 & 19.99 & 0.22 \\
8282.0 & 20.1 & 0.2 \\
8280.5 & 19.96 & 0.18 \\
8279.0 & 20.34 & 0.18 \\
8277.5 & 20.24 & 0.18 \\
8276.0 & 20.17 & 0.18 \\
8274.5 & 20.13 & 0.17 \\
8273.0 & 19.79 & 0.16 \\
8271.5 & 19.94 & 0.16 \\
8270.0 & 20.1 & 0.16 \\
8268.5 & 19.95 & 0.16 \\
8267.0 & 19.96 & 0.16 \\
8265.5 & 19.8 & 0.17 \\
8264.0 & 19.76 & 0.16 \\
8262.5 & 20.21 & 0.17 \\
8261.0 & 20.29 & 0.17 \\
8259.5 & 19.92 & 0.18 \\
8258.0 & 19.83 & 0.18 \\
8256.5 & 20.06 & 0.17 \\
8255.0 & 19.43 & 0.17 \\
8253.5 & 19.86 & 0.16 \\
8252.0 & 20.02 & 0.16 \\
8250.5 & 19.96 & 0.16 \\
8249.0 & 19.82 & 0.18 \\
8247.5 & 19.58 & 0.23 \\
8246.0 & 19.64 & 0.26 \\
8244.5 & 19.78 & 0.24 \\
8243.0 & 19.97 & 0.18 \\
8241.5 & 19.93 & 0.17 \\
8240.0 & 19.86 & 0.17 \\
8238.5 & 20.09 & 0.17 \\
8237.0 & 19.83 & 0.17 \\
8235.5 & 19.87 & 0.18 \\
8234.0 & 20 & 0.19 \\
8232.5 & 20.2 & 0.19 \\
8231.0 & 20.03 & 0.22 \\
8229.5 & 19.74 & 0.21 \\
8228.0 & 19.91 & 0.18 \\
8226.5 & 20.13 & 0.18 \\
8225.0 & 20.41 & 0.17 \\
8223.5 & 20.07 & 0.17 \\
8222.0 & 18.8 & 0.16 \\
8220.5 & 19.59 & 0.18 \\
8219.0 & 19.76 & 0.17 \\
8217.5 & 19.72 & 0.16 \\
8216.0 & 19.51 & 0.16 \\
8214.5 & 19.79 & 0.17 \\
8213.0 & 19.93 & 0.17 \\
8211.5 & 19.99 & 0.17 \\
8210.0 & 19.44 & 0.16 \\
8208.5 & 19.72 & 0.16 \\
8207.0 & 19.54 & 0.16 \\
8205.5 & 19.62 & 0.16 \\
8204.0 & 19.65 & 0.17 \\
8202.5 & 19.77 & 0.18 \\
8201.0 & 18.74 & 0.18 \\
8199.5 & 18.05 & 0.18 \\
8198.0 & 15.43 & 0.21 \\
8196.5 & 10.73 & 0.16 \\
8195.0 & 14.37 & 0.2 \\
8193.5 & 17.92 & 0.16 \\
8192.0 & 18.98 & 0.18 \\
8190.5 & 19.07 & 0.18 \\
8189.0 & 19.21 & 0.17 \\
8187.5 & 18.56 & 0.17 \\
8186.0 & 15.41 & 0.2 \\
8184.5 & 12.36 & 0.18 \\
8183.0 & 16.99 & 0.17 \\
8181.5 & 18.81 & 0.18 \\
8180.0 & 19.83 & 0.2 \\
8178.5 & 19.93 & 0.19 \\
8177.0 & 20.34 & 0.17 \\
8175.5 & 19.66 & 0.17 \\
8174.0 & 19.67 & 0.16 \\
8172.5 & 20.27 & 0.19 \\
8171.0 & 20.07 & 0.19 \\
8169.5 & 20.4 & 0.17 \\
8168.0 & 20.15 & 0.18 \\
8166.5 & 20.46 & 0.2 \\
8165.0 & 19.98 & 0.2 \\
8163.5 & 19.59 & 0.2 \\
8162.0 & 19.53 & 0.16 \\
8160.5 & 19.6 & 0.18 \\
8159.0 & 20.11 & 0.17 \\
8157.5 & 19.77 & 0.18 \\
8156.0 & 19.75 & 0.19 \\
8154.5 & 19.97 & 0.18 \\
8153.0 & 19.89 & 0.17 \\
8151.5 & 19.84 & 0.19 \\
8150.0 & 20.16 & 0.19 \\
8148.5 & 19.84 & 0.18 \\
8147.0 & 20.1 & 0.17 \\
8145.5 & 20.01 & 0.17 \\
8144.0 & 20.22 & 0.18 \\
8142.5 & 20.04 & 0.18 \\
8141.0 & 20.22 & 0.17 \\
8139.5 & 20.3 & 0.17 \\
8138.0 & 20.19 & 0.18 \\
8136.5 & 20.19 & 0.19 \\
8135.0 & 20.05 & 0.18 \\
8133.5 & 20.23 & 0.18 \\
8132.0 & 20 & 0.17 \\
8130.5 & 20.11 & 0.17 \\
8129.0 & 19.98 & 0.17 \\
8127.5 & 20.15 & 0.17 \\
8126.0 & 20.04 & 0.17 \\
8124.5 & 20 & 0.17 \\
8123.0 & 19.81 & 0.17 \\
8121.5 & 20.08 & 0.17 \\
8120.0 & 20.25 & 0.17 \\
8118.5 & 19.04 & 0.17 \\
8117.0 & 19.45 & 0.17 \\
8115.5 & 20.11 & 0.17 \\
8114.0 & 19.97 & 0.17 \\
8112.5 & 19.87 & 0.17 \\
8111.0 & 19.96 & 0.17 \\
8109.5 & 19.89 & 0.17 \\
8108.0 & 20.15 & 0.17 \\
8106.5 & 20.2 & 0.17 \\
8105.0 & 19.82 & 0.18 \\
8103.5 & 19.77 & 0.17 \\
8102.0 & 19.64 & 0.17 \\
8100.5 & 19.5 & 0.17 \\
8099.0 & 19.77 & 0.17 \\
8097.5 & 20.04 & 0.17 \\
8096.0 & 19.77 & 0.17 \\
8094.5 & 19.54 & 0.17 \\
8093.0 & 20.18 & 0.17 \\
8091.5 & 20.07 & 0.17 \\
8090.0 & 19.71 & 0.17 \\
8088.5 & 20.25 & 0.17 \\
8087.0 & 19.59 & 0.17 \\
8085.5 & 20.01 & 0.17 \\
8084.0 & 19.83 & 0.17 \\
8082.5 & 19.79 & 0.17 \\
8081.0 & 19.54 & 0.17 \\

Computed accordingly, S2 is 0.17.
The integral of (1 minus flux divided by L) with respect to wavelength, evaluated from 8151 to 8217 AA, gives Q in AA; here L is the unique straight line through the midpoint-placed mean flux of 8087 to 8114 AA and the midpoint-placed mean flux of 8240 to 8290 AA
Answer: 3.4 AA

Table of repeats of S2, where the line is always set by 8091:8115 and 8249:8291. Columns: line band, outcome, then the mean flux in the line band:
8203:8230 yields 0.01 mag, 19.7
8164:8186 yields 0.05 mag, 19.1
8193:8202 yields 0.24 mag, 15.9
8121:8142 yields -0.01 mag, 20.1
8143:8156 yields 0.00 mag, 20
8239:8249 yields 0.01 mag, 19.8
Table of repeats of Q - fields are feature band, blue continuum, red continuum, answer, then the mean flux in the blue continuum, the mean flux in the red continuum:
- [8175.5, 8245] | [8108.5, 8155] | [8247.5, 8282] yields 3.8 AA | 20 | 20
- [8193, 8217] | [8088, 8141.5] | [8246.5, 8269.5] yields 2.0 AA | 20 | 19.9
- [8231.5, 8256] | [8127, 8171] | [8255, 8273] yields 0.1 AA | 20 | 20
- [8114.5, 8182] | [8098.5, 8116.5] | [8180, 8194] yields -4.6 AA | 19.9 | 17.6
